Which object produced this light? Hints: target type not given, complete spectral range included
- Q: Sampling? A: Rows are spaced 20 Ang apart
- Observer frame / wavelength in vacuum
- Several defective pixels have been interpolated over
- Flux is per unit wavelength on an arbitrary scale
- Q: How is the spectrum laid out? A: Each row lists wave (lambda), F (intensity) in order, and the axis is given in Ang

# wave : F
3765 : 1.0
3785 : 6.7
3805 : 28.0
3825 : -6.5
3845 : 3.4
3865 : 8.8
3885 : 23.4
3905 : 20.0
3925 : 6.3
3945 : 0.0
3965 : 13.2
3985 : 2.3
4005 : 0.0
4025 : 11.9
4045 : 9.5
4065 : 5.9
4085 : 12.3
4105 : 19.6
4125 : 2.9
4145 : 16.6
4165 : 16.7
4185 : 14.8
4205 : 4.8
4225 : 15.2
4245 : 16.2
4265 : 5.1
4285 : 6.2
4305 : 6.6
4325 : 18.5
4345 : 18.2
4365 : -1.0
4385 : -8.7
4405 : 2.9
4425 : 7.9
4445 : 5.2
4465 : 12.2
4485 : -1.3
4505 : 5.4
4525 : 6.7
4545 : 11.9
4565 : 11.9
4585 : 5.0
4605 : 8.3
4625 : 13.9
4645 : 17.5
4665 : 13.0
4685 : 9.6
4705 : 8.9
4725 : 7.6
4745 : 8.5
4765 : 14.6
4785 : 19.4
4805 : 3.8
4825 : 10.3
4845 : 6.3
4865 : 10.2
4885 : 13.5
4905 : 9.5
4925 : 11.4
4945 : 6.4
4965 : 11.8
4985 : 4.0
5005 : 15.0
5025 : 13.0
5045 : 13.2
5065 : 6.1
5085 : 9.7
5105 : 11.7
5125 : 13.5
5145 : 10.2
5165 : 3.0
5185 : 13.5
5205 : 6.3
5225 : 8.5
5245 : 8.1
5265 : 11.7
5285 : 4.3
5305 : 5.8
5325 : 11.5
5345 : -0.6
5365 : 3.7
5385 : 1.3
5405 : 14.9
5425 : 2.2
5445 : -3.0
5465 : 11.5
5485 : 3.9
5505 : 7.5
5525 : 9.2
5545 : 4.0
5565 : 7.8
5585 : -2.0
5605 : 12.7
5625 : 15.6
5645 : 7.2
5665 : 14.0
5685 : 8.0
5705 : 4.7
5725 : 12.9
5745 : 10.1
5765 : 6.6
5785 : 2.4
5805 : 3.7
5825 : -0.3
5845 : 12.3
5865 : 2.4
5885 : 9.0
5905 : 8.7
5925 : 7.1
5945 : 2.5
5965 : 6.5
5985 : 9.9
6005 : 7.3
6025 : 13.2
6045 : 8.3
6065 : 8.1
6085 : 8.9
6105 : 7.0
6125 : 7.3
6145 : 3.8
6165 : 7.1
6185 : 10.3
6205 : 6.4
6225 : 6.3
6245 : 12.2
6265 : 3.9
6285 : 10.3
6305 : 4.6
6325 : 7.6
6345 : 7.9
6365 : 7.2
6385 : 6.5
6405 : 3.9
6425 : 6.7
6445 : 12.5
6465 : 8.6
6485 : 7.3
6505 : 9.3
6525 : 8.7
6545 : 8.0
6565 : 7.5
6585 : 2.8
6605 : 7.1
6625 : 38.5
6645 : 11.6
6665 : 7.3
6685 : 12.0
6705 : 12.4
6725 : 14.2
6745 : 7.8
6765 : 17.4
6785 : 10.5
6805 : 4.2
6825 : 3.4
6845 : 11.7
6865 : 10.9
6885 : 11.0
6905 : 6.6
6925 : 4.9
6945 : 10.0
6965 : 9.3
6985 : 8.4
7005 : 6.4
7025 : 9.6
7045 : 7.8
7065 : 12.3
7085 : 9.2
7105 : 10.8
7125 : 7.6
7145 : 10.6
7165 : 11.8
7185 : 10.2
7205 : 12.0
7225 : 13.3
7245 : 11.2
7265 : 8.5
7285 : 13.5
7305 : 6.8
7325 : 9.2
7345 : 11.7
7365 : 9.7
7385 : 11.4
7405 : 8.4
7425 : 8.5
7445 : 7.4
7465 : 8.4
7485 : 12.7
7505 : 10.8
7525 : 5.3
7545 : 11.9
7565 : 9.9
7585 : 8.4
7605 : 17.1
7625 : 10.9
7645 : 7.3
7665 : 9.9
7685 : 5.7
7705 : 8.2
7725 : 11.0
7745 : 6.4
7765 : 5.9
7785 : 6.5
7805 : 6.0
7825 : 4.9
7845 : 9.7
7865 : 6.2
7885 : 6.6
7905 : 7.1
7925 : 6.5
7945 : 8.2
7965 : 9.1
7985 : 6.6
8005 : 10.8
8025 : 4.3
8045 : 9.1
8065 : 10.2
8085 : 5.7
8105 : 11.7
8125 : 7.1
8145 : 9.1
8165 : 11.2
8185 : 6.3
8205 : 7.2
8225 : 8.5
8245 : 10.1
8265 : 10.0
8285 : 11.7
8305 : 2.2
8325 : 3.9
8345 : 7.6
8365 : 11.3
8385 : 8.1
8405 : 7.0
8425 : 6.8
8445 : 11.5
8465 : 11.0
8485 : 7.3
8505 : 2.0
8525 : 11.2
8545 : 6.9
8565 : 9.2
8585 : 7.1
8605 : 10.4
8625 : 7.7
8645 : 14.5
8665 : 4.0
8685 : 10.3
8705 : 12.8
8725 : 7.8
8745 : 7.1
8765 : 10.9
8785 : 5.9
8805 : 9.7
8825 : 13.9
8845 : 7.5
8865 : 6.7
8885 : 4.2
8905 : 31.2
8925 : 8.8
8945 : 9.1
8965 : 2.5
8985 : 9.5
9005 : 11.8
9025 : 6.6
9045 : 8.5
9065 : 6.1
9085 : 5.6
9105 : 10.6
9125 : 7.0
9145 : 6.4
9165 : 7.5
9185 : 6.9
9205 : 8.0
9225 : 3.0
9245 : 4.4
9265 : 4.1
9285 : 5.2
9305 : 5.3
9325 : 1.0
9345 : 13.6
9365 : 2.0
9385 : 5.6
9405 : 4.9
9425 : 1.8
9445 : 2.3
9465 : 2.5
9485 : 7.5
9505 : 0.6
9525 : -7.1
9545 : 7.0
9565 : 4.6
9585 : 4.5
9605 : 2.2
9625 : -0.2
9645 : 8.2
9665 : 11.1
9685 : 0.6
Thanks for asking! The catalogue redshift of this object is 0.78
